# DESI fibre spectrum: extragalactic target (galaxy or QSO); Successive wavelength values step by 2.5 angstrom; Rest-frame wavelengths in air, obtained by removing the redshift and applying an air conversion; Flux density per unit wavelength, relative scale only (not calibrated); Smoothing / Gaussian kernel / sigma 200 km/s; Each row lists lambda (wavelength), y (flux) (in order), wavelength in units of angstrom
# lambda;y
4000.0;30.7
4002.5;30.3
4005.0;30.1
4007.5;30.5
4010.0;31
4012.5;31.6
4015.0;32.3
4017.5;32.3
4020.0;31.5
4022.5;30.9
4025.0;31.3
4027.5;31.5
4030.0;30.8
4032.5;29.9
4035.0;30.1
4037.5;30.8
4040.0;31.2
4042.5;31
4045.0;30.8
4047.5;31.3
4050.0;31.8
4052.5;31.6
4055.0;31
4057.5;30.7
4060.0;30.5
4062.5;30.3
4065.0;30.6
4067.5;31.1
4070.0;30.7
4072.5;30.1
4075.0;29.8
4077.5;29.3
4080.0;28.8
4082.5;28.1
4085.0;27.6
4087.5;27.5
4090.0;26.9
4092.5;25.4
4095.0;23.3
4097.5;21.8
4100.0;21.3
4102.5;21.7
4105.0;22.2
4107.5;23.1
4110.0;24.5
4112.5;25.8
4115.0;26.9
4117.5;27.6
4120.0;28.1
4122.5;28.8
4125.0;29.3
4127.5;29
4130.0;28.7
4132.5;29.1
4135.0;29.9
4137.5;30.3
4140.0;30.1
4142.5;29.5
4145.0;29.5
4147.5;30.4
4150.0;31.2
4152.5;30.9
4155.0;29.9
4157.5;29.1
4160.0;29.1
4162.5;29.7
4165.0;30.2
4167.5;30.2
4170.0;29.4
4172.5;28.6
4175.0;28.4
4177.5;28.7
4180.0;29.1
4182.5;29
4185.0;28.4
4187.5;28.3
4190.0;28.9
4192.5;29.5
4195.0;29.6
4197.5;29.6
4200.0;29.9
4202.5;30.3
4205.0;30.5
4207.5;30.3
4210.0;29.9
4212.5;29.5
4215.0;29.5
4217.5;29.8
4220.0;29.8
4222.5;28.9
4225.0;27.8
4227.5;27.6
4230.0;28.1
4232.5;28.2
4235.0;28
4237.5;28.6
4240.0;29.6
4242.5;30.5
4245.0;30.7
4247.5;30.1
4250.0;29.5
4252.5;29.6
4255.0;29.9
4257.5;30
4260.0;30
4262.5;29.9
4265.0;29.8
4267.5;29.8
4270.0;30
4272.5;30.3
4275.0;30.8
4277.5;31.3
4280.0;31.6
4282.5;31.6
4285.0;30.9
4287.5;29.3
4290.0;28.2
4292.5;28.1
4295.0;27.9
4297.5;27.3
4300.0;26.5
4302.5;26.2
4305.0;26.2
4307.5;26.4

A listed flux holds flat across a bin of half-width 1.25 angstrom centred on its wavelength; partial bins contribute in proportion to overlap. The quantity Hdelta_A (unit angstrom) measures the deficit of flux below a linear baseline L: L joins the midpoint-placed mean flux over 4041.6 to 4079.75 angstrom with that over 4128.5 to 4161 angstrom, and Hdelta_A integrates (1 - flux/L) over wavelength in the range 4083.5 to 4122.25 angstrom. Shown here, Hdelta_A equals 6.7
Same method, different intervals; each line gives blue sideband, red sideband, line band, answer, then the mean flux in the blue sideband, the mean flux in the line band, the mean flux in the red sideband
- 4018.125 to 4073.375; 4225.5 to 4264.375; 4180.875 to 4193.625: 0.4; 30.9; 28.8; 29.3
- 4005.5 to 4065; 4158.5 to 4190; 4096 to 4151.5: 4.8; 31.1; 27.2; 29.1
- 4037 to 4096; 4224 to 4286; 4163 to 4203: 0.6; 29.6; 29.2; 29.8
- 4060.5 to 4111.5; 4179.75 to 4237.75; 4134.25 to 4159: -1.9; 26.8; 30.1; 29.1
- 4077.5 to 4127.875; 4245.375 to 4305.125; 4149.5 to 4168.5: -2.1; 25.9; 30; 29.4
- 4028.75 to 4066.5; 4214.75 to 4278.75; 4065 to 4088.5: 1.0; 30.8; 29.3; 29.5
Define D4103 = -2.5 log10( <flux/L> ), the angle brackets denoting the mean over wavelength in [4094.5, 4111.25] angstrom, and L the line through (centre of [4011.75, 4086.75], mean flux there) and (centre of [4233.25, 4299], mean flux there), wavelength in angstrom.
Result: 0.325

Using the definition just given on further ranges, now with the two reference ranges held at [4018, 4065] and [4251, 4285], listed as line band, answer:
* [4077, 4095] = 0.133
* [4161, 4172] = 0.031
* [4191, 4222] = 0.025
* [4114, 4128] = 0.091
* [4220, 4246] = 0.060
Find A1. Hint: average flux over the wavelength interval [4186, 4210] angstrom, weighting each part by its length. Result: 29.7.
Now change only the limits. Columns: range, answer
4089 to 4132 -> 25.6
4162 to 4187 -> 29.1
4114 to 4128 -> 28.3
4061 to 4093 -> 29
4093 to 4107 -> 22.3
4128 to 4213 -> 29.6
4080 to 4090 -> 27.8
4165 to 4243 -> 29.2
